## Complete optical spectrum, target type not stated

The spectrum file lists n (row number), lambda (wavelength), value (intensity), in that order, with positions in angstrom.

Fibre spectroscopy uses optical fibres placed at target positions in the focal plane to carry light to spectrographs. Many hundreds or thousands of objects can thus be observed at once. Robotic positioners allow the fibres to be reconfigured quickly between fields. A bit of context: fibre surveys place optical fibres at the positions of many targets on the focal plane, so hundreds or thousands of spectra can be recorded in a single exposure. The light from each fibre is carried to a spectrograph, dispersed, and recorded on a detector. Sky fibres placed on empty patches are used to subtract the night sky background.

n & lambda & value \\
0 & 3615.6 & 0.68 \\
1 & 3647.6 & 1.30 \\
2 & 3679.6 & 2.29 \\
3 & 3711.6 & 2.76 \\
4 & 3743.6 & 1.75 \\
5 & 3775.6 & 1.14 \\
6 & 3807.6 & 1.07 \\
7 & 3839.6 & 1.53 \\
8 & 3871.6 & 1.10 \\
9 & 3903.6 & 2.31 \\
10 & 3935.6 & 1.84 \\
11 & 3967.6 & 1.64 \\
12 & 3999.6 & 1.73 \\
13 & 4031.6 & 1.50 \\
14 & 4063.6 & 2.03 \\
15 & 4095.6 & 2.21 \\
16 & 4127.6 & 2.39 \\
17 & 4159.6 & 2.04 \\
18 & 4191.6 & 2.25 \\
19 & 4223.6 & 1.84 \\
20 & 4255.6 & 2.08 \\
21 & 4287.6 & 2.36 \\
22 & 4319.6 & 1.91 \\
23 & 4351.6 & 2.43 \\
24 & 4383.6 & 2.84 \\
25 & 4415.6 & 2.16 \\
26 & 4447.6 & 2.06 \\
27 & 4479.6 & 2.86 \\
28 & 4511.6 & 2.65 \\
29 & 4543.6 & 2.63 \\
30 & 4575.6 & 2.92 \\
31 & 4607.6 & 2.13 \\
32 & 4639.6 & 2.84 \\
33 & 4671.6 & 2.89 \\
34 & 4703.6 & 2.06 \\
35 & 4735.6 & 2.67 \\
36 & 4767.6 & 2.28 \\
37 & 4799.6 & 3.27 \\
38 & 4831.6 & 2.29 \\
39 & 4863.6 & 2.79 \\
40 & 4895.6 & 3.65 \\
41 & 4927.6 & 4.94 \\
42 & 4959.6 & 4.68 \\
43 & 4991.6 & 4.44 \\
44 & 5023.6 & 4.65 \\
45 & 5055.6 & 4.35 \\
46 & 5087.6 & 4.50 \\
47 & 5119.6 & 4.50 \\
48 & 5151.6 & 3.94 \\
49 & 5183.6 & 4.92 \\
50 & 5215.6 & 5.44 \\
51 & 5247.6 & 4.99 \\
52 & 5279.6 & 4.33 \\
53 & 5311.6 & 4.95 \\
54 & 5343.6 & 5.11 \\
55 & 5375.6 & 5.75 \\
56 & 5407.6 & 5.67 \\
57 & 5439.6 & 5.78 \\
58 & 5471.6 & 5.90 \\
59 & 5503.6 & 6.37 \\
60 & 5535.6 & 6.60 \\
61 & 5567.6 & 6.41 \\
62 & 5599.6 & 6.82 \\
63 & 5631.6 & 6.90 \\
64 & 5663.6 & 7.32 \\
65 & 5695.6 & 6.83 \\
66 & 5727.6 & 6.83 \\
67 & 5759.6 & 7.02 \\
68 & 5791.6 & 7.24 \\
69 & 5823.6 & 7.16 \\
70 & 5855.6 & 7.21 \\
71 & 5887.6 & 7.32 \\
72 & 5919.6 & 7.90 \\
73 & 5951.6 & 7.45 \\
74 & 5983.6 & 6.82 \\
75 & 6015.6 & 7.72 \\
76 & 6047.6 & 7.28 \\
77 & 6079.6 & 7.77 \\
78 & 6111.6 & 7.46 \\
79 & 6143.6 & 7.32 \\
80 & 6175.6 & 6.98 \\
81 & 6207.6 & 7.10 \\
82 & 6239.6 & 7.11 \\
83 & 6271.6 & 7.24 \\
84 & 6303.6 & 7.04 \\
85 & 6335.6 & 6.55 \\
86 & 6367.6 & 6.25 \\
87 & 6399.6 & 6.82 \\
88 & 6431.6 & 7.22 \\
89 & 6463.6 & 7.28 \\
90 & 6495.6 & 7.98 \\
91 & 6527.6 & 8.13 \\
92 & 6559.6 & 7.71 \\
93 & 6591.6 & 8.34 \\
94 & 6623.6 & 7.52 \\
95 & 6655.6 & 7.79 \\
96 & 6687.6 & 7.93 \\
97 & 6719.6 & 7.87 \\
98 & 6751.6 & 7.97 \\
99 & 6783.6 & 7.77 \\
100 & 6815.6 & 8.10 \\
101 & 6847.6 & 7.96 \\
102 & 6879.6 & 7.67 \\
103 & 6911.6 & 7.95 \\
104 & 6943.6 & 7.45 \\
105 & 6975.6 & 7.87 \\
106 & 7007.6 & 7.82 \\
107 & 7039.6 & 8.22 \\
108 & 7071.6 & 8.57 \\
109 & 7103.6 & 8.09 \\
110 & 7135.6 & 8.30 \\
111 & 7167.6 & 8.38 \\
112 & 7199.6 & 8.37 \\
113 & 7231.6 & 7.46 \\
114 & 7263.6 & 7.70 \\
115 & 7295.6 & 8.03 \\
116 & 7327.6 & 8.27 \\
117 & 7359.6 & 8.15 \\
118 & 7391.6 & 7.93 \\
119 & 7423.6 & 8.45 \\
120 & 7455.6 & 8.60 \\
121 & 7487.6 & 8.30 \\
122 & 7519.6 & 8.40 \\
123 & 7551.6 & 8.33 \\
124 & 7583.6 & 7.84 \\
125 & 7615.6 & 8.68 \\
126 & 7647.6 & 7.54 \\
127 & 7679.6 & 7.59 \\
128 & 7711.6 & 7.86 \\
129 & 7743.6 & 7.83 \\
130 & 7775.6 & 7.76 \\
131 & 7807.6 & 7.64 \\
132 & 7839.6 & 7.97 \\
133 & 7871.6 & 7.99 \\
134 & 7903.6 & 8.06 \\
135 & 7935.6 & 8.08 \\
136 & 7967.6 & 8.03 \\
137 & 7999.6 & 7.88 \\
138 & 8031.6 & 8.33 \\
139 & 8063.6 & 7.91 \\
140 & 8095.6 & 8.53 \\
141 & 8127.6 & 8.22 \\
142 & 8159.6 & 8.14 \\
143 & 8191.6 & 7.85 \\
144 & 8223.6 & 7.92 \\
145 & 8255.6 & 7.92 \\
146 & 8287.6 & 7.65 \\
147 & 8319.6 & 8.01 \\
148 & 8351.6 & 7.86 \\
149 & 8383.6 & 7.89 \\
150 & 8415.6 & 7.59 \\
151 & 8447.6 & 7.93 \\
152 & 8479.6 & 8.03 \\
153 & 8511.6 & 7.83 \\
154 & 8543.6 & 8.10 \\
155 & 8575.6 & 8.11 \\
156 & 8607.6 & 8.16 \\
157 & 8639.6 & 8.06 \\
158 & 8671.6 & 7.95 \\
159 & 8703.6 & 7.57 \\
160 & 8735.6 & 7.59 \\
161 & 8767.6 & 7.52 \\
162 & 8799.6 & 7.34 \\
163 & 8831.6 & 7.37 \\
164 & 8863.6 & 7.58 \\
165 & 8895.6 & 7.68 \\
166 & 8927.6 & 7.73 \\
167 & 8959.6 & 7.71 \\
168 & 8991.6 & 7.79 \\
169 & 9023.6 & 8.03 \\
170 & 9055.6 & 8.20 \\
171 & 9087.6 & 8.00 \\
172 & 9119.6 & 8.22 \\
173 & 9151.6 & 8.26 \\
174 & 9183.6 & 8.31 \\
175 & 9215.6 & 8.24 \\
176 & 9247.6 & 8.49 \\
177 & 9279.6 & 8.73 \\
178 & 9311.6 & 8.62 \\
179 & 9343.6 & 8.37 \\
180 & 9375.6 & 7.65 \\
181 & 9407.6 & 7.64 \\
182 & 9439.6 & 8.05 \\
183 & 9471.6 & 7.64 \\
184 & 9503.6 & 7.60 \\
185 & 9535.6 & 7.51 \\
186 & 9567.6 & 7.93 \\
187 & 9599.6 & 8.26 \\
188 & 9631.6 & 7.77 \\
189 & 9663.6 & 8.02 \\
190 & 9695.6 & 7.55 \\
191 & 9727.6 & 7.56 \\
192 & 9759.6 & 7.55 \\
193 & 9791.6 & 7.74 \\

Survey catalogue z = 0.23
